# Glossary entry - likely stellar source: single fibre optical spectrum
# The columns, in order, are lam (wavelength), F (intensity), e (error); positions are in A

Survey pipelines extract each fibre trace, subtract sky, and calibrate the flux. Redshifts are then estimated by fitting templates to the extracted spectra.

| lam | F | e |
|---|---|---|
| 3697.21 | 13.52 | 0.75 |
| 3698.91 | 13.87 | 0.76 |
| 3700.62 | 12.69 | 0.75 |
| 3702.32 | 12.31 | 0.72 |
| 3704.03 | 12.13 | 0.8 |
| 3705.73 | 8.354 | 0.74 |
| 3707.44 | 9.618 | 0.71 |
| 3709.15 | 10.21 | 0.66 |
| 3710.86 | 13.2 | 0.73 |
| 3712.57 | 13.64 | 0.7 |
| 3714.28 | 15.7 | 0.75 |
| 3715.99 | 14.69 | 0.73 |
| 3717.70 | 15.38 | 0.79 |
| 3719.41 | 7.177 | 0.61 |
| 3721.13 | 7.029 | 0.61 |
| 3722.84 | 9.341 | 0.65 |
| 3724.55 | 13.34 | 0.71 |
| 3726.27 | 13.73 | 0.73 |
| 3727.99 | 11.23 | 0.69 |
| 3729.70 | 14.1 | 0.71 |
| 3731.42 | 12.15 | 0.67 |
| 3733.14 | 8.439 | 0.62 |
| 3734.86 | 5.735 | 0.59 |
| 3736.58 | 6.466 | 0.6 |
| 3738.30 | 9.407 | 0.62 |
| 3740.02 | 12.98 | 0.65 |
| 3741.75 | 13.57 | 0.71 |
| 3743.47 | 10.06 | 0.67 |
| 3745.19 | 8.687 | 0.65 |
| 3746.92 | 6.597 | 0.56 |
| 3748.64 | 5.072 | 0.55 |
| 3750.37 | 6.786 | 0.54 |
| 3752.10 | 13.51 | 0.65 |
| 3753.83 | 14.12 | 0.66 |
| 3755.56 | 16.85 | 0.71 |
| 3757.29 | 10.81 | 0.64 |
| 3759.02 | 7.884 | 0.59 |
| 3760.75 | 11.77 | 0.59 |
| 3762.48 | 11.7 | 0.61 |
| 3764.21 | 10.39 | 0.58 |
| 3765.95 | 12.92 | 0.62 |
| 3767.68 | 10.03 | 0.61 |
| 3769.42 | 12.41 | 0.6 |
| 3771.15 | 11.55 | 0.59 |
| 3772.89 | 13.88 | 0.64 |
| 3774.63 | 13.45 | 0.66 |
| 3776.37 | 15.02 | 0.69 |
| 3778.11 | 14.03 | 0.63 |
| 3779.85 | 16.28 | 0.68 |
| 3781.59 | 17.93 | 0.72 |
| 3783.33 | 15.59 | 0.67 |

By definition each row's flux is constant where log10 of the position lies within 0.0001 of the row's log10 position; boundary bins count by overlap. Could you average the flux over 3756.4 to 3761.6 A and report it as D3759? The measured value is 10.2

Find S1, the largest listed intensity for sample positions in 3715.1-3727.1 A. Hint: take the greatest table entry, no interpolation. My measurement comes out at 15.38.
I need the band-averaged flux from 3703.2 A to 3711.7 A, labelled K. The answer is 10.7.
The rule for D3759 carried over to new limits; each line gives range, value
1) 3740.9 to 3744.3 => 11.8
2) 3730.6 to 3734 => 10.3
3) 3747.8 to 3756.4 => 11.3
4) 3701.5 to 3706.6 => 10.9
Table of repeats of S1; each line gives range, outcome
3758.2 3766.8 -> 12.92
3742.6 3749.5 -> 10.06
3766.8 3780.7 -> 16.28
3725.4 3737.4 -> 14.1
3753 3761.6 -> 16.85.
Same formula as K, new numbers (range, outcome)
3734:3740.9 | 8.65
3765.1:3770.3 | 11.8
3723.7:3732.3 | 12.9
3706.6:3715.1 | 12.5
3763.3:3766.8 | 11.6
